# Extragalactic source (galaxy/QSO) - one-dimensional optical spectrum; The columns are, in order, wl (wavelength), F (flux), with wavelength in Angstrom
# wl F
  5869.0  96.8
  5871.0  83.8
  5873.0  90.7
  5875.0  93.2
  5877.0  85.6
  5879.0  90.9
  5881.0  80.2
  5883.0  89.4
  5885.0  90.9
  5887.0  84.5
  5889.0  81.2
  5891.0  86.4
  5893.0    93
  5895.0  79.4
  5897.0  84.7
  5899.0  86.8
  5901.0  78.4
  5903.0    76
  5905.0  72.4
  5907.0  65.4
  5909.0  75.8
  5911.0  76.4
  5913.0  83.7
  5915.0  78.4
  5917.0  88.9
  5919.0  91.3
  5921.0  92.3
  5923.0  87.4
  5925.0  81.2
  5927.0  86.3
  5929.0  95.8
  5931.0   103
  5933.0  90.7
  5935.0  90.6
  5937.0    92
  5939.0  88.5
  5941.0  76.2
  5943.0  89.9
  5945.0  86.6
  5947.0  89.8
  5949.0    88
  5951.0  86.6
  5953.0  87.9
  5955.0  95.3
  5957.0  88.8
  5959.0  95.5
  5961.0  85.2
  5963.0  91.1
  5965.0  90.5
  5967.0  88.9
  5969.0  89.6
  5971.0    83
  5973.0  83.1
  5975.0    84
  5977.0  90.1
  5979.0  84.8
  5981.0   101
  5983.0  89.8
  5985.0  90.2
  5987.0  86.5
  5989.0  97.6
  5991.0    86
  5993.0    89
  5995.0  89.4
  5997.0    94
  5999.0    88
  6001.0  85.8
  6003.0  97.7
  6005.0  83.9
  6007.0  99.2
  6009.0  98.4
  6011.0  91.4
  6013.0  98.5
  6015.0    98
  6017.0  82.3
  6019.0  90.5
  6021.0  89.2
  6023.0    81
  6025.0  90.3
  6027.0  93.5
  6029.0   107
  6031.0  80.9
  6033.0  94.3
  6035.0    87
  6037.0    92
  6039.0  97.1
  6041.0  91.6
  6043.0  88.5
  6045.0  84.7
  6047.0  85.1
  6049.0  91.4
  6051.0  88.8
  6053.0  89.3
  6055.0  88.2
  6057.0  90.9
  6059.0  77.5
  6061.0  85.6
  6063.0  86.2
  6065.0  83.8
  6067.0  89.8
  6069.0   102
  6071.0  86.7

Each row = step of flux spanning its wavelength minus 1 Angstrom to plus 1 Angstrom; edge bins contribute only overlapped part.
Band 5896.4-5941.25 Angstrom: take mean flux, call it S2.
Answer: 84.6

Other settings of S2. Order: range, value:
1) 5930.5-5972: 89.3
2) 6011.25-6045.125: 91.1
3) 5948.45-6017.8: 90.3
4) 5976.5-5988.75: 90.9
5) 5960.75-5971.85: 88.3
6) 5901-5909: 72.7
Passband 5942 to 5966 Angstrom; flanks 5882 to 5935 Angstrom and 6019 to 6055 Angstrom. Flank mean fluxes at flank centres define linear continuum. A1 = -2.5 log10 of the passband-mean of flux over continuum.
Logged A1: -0.04 mag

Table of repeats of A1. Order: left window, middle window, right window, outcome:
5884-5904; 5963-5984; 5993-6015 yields 0.02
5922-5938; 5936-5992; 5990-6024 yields 0.02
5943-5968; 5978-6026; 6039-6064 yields -0.03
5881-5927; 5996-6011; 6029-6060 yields -0.06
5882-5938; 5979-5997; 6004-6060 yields -0.03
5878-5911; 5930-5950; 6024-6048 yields -0.06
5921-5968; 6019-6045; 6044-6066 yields -0.04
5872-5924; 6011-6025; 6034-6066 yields -0.04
